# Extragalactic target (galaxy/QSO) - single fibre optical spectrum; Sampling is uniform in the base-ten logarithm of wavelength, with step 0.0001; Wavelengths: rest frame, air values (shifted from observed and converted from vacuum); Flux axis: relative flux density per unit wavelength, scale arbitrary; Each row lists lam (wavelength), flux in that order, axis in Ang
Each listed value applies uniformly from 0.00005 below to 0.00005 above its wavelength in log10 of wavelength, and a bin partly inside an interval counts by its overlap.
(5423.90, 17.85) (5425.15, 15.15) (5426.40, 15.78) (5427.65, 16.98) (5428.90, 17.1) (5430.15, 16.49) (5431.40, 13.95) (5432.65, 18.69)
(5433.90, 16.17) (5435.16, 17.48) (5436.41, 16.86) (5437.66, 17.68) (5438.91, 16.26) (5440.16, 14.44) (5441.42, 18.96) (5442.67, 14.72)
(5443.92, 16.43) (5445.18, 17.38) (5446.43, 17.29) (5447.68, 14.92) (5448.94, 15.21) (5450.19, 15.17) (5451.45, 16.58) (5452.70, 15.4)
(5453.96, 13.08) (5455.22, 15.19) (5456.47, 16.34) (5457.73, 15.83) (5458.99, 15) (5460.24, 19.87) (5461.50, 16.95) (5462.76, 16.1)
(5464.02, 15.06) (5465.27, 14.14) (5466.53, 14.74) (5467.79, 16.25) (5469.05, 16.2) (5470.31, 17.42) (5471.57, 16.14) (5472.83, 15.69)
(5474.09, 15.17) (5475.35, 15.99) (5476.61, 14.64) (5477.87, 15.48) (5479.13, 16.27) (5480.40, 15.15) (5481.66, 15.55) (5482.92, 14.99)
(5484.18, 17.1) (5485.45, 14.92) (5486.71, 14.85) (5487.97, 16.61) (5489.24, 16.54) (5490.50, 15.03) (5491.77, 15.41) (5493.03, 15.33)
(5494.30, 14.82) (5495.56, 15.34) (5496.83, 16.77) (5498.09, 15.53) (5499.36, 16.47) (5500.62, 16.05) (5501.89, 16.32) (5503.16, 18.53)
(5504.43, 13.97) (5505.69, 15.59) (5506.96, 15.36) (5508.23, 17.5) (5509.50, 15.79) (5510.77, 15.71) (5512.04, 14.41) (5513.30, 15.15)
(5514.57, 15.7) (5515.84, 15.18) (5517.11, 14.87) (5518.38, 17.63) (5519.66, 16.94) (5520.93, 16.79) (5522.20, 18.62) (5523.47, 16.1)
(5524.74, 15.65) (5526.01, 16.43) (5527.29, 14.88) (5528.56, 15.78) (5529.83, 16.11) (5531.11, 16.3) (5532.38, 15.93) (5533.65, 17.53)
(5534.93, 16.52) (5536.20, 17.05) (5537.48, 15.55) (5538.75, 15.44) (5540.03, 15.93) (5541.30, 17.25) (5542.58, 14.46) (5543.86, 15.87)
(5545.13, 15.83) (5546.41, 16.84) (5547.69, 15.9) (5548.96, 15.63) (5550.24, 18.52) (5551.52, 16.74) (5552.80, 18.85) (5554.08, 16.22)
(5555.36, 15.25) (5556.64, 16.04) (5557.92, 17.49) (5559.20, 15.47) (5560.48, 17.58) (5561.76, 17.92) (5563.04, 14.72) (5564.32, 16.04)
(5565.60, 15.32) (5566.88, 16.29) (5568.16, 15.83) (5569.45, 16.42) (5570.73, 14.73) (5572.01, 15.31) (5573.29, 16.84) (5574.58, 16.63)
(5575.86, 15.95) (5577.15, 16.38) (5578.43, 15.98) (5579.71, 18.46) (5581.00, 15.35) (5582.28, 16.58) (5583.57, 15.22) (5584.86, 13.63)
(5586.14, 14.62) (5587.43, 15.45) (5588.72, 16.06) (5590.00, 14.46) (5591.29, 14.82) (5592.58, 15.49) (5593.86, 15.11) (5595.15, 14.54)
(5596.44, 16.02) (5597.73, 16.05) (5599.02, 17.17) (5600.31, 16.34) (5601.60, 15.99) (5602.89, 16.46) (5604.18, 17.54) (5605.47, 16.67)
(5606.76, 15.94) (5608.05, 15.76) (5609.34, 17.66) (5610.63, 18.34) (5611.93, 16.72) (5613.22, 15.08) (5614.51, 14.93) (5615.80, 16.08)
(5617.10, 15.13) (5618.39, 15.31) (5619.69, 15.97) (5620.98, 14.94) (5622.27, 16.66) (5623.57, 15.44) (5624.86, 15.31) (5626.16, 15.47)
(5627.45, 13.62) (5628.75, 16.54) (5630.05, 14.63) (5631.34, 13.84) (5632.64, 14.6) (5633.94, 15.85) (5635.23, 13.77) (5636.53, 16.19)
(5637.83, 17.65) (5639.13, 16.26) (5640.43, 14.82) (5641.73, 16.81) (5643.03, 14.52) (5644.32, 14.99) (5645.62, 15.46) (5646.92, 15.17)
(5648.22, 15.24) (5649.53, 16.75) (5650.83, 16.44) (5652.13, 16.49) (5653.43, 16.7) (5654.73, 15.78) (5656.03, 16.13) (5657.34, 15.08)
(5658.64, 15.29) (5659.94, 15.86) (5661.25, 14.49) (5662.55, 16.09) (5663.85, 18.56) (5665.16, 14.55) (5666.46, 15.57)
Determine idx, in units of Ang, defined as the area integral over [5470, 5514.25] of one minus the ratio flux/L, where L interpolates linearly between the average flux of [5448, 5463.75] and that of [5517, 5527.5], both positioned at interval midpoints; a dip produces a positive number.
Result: 1.3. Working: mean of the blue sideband 15.8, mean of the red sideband 16.6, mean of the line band 15.7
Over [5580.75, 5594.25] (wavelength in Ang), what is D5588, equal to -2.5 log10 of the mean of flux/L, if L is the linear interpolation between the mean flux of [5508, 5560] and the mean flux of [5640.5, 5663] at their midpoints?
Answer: 0.06 mag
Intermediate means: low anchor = 16.2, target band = 15.2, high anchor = 15.7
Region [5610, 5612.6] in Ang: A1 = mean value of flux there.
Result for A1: 17.5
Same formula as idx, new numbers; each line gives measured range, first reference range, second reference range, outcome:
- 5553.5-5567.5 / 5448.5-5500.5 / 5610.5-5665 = -0.5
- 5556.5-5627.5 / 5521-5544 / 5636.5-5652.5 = 0.4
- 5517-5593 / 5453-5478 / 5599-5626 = -0.8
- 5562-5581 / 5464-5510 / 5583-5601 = -0.8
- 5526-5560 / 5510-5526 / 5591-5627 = -0.5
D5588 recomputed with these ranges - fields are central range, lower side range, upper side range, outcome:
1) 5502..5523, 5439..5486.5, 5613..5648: -0.03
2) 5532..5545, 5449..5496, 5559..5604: -0.02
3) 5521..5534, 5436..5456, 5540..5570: -0.01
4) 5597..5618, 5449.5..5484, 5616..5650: -0.06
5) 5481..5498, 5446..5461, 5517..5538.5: 0.03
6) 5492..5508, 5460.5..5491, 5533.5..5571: 0.00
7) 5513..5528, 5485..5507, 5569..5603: -0.03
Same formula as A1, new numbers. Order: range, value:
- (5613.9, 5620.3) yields 15.5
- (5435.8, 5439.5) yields 17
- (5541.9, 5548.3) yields 15.8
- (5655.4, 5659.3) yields 15.5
